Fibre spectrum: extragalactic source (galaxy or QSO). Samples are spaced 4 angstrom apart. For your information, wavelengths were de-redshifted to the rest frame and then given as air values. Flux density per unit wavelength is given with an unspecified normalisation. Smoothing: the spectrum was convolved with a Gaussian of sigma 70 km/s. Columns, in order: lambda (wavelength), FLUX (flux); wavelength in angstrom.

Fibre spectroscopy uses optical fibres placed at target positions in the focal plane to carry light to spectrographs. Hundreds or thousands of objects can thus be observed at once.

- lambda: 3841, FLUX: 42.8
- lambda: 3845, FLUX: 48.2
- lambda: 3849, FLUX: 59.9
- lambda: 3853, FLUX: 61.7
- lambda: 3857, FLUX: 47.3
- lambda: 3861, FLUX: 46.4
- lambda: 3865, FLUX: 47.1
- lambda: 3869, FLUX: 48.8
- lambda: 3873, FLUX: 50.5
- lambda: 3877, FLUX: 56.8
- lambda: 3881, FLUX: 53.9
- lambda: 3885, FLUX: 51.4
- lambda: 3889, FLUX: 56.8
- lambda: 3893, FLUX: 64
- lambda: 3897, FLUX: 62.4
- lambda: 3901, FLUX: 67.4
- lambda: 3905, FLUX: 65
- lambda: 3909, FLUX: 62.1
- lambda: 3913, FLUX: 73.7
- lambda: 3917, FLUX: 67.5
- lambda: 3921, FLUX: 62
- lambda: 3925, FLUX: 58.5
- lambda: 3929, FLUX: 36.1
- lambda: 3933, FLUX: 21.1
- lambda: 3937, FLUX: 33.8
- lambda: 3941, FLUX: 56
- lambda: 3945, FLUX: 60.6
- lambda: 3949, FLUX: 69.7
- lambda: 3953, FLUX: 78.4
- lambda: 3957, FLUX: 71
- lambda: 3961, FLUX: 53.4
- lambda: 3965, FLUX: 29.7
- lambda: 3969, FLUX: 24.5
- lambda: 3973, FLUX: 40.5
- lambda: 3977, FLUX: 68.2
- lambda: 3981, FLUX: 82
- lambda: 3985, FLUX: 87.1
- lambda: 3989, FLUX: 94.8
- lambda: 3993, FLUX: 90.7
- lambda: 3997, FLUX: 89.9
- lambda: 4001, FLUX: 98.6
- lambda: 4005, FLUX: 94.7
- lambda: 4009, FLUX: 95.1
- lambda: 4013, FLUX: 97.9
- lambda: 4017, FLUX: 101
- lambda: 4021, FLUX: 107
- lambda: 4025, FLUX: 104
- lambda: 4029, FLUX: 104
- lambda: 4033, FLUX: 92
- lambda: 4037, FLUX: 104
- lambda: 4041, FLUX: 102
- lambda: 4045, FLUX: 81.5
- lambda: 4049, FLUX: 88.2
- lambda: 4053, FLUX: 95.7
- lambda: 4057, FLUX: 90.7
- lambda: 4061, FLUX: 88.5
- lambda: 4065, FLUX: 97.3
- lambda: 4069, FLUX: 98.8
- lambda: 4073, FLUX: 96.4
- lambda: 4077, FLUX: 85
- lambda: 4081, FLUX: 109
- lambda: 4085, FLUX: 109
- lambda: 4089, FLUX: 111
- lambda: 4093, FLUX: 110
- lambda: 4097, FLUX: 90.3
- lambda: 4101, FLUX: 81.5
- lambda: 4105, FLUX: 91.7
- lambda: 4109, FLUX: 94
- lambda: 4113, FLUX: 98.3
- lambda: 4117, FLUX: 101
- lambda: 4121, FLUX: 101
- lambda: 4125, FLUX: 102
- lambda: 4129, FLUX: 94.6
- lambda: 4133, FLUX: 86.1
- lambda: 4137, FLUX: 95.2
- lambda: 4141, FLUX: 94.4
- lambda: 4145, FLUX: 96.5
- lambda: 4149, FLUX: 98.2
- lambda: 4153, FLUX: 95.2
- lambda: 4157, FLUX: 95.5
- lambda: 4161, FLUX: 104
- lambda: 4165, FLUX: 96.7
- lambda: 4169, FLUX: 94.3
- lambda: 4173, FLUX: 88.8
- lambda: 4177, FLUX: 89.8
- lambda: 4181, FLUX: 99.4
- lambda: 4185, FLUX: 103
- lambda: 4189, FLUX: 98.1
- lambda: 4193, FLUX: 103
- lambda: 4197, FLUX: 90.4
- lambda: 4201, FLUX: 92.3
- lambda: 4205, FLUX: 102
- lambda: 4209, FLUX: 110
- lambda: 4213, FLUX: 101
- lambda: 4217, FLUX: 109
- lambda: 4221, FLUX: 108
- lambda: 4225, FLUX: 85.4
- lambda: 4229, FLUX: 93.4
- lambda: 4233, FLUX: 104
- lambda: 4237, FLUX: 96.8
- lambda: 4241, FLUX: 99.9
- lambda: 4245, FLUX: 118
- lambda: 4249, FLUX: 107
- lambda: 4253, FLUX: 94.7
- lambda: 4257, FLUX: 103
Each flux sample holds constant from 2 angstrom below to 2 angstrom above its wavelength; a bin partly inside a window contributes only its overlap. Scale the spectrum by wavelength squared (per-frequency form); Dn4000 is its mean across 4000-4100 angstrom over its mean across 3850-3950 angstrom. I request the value 1.92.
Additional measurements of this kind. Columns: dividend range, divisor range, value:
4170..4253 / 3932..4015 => 1.62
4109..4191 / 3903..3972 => 1.98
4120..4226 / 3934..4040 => 1.37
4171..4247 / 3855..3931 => 2.05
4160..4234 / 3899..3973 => 2.05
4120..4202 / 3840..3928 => 1.94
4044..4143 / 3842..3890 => 2.06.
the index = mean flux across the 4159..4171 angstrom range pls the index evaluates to 98.3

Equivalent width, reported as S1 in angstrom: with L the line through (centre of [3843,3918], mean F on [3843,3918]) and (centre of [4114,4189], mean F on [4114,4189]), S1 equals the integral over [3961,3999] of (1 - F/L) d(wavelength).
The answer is 2.9 angstrom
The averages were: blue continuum 57.3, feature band 66.7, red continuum 96.5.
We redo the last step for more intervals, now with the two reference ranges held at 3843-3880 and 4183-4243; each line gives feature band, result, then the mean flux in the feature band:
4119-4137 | -1.6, 95.8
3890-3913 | -2.9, 64.7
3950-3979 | 5.7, 52.8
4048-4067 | -3.3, 92.3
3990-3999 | -2.7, 90.8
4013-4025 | -4.8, 103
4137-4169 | -1.9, 96.9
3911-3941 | 4.8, 50.8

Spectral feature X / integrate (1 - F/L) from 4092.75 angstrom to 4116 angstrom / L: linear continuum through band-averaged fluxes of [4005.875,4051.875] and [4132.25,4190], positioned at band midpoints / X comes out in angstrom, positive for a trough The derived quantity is 0.8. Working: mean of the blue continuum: 97.8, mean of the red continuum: 95.8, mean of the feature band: 93.4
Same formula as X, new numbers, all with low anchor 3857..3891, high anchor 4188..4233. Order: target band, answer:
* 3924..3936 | 4.59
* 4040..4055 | -2.97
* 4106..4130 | -3.36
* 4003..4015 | -4.30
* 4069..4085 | -3.61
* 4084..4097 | -3.91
